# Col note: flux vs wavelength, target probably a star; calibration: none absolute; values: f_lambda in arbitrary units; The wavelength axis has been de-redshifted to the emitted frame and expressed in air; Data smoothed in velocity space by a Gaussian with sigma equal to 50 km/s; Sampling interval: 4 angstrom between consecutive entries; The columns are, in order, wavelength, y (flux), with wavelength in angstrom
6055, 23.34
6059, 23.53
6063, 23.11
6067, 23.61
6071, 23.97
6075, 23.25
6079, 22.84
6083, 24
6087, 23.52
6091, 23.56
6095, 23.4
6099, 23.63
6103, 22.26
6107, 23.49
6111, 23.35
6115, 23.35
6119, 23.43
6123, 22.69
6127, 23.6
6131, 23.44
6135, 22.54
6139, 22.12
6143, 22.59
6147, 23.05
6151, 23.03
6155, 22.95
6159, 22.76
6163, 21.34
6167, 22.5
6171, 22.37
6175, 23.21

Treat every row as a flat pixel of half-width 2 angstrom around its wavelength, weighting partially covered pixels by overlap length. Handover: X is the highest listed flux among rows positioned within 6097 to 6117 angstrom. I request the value 23.63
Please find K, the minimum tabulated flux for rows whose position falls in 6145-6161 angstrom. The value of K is 22.76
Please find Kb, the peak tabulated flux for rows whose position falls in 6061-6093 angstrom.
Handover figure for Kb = 24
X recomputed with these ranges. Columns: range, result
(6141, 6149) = 23.05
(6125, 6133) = 23.6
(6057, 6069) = 23.61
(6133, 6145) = 22.59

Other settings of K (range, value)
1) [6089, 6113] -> 22.26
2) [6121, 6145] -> 22.12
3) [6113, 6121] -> 23.35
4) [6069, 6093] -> 22.84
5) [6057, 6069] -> 23.11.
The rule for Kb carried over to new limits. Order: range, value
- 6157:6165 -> 22.76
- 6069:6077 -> 23.97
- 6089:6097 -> 23.56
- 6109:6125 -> 23.43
